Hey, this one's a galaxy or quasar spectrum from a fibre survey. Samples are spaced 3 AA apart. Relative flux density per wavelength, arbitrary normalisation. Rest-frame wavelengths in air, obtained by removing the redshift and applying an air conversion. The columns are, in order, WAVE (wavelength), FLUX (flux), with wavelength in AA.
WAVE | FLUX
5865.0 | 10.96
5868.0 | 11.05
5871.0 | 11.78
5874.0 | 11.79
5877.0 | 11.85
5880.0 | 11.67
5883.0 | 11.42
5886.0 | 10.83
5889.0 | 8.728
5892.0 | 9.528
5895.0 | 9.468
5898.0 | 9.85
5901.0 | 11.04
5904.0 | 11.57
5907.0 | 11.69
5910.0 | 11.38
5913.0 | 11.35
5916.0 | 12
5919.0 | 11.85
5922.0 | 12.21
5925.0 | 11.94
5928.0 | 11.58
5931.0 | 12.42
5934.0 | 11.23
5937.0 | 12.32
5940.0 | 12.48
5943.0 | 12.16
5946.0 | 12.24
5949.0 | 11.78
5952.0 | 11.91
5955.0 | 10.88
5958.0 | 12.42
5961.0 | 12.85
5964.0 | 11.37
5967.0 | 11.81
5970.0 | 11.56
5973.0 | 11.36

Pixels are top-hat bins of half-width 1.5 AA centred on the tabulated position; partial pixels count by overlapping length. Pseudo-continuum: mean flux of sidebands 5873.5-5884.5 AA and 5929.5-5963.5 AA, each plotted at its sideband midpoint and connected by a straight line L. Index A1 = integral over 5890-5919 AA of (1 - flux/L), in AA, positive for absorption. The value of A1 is 2.3 AA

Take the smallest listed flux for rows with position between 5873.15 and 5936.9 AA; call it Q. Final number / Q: 8.728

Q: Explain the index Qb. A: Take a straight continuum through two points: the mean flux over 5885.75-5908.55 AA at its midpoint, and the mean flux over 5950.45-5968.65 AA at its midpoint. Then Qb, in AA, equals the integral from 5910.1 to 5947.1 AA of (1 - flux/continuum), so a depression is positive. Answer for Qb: -2.9 AA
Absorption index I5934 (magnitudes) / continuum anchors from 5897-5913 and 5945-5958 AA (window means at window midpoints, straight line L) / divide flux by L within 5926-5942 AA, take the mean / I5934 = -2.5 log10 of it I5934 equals -0.04 mag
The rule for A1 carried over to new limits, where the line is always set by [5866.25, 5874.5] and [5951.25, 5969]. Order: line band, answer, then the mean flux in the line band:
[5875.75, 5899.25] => 2.34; 10.4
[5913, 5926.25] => -0.26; 11.9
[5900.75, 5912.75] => 0.20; 11.5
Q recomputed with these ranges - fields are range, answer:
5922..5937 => 11.23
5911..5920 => 11.35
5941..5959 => 10.88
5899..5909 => 11.04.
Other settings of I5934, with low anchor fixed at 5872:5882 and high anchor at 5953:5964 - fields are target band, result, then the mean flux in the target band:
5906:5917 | 0.02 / 11.6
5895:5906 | 0.11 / 10.7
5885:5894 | 0.22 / 9.62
